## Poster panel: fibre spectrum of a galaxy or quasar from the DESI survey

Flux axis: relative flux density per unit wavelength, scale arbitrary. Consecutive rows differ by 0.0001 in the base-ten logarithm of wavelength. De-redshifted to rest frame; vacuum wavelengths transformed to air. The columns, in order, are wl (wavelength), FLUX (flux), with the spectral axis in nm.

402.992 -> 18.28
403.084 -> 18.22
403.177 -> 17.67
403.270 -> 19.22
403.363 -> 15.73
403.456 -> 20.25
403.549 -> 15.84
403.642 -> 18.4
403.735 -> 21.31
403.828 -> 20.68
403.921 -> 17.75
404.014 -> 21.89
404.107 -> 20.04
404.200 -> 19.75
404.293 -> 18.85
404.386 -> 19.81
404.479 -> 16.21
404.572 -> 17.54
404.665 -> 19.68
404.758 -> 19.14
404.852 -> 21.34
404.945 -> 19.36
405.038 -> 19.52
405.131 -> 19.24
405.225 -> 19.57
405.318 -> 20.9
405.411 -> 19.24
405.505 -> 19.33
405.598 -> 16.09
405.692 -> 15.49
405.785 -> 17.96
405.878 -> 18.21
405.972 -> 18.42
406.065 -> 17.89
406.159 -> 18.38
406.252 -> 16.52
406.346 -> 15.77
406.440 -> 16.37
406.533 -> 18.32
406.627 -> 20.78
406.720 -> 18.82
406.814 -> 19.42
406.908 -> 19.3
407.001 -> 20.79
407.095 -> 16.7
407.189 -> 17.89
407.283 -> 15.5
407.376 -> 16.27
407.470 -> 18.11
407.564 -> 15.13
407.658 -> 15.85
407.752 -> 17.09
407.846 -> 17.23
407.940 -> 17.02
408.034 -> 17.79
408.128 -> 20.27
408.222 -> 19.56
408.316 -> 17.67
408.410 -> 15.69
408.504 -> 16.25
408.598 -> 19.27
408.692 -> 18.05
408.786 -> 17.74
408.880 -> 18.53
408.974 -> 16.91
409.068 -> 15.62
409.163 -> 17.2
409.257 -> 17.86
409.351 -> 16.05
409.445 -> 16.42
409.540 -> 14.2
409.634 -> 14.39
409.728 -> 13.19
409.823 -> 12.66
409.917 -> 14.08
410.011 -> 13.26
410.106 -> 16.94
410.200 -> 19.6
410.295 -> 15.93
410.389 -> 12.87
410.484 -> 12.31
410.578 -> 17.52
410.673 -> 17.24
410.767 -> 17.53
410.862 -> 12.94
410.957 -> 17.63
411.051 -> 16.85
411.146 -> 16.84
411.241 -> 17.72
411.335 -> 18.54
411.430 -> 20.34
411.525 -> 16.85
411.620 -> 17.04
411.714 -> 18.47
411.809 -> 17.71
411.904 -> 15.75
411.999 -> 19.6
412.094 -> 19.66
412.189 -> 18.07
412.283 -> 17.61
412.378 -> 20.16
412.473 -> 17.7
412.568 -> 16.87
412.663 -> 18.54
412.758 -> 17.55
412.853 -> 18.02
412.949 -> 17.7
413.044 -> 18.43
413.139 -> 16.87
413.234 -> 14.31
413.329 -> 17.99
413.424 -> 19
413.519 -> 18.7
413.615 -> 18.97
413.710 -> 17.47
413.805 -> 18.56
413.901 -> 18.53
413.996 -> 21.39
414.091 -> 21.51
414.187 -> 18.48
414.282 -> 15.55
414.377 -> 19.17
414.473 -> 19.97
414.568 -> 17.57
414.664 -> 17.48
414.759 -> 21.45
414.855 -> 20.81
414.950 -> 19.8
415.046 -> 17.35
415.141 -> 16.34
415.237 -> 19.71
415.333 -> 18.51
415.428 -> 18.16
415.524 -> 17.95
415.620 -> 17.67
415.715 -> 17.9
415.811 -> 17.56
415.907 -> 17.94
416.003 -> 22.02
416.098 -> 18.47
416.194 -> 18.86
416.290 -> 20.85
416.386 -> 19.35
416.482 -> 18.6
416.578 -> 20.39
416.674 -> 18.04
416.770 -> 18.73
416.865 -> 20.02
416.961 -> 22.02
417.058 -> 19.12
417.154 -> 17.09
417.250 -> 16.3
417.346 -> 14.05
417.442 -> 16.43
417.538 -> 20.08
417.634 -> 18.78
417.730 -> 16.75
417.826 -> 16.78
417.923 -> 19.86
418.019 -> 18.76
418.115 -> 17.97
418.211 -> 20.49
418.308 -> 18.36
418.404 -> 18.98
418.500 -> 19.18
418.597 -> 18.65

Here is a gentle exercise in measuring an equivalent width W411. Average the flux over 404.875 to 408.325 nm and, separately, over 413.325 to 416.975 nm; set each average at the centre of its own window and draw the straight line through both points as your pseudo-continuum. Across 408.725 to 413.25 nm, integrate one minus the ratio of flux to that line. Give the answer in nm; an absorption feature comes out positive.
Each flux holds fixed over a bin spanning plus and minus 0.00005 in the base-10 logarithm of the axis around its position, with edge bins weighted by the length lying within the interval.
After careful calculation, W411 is 0.42 nm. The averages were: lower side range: 18.1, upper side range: 18.9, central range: 16.8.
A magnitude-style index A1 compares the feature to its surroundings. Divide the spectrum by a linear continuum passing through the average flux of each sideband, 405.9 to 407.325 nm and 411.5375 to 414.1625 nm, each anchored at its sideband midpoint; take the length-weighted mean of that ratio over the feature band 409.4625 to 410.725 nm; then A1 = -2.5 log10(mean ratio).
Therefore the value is 0.21 mag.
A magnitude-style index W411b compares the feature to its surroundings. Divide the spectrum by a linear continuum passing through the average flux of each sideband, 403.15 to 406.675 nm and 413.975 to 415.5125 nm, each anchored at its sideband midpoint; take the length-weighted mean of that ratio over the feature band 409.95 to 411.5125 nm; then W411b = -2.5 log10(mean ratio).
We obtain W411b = 0.14 mag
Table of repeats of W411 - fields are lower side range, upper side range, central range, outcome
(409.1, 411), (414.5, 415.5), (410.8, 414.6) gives -0.18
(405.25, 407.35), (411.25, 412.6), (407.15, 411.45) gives 0.37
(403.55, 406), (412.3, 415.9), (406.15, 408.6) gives 0.15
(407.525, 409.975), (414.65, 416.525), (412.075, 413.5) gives 0.00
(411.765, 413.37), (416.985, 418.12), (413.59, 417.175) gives -0.24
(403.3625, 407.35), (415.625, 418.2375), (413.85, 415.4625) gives -0.03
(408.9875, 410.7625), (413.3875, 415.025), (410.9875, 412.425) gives -0.09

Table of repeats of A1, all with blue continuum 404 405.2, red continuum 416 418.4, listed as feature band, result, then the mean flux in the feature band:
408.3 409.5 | 0.12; 17.1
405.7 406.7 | 0.09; 17.8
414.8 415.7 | 0.02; 18.5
